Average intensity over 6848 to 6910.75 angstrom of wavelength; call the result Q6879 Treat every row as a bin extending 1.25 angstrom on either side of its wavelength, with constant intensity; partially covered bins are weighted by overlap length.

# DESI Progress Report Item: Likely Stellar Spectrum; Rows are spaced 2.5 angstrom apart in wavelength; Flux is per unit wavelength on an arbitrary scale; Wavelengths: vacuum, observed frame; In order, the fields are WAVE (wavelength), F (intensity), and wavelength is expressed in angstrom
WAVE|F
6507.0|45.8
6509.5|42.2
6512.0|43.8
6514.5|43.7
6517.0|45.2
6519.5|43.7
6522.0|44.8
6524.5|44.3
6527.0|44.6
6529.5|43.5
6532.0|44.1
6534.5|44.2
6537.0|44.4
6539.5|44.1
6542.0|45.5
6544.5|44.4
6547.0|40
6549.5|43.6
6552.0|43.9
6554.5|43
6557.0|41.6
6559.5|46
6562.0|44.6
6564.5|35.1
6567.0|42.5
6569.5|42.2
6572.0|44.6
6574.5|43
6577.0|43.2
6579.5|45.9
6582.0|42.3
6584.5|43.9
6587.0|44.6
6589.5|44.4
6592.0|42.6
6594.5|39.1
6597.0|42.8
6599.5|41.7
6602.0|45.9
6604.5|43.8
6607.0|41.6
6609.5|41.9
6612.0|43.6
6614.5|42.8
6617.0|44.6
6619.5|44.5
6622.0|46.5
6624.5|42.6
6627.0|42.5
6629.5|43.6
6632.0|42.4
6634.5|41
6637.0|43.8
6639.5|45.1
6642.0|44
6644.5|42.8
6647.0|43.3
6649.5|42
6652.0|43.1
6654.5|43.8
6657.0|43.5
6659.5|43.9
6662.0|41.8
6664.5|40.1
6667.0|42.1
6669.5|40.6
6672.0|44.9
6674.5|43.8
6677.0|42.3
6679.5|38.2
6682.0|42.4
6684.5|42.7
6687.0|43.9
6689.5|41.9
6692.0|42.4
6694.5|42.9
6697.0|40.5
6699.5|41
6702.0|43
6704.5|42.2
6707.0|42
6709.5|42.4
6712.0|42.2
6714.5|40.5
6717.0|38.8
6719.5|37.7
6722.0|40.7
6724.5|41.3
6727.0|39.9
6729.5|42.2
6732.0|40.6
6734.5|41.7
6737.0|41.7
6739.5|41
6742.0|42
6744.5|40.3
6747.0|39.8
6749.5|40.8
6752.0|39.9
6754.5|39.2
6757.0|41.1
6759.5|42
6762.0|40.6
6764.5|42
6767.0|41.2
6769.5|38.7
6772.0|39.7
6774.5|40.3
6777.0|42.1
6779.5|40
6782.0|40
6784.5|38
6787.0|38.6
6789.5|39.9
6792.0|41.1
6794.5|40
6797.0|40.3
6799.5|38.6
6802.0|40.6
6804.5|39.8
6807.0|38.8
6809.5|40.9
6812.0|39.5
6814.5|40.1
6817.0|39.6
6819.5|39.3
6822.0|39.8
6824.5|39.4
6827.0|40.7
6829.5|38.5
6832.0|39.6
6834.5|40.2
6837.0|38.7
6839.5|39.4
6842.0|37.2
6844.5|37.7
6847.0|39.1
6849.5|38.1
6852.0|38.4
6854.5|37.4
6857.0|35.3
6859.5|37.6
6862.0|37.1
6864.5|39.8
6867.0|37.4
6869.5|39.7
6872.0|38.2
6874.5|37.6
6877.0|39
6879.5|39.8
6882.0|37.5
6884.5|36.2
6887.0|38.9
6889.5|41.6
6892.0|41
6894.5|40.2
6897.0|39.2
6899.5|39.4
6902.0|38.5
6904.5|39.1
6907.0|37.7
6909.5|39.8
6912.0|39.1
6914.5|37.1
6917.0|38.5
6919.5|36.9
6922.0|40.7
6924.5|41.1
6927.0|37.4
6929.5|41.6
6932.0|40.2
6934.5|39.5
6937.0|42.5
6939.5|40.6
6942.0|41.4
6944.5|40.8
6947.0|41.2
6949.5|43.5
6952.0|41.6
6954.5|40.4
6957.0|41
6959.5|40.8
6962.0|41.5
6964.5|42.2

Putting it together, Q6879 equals 38.6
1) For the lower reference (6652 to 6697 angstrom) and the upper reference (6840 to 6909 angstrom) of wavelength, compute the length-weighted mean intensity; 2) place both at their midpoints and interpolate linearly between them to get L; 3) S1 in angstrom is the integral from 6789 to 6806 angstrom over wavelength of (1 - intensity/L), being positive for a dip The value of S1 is -0.02 angstrom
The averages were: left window 42.4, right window 38.5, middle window 40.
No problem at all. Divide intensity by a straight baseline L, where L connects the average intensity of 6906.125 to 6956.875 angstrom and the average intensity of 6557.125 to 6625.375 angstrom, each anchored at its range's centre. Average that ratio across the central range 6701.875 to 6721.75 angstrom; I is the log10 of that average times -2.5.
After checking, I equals 0.03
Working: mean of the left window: 43.2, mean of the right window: 40.1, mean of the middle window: 41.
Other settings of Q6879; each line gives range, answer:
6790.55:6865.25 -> 39.1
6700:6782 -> 40.9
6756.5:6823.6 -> 40.1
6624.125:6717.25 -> 42.4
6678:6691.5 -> 41.9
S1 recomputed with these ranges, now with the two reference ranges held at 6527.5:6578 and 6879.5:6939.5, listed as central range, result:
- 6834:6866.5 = 1.5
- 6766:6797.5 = 0.6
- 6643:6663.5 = -0.4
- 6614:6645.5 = -0.9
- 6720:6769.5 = 0.3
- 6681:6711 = -0.5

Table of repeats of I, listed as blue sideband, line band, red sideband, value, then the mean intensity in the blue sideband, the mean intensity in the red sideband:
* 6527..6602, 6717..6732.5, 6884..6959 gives 0.04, 43.2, 39.9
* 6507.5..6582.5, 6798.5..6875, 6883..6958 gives 0.05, 43.5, 39.9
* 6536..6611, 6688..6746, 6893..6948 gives 0.01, 43.1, 39.7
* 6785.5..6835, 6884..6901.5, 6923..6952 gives 0.02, 39.7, 40.9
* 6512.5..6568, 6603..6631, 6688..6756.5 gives -0.03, 43.5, 41.1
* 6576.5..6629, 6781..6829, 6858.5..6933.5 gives 0.02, 43.4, 38.9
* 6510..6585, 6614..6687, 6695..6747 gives -0.02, 43.5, 41.1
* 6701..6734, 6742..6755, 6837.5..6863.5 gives 0.00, 41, 37.8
